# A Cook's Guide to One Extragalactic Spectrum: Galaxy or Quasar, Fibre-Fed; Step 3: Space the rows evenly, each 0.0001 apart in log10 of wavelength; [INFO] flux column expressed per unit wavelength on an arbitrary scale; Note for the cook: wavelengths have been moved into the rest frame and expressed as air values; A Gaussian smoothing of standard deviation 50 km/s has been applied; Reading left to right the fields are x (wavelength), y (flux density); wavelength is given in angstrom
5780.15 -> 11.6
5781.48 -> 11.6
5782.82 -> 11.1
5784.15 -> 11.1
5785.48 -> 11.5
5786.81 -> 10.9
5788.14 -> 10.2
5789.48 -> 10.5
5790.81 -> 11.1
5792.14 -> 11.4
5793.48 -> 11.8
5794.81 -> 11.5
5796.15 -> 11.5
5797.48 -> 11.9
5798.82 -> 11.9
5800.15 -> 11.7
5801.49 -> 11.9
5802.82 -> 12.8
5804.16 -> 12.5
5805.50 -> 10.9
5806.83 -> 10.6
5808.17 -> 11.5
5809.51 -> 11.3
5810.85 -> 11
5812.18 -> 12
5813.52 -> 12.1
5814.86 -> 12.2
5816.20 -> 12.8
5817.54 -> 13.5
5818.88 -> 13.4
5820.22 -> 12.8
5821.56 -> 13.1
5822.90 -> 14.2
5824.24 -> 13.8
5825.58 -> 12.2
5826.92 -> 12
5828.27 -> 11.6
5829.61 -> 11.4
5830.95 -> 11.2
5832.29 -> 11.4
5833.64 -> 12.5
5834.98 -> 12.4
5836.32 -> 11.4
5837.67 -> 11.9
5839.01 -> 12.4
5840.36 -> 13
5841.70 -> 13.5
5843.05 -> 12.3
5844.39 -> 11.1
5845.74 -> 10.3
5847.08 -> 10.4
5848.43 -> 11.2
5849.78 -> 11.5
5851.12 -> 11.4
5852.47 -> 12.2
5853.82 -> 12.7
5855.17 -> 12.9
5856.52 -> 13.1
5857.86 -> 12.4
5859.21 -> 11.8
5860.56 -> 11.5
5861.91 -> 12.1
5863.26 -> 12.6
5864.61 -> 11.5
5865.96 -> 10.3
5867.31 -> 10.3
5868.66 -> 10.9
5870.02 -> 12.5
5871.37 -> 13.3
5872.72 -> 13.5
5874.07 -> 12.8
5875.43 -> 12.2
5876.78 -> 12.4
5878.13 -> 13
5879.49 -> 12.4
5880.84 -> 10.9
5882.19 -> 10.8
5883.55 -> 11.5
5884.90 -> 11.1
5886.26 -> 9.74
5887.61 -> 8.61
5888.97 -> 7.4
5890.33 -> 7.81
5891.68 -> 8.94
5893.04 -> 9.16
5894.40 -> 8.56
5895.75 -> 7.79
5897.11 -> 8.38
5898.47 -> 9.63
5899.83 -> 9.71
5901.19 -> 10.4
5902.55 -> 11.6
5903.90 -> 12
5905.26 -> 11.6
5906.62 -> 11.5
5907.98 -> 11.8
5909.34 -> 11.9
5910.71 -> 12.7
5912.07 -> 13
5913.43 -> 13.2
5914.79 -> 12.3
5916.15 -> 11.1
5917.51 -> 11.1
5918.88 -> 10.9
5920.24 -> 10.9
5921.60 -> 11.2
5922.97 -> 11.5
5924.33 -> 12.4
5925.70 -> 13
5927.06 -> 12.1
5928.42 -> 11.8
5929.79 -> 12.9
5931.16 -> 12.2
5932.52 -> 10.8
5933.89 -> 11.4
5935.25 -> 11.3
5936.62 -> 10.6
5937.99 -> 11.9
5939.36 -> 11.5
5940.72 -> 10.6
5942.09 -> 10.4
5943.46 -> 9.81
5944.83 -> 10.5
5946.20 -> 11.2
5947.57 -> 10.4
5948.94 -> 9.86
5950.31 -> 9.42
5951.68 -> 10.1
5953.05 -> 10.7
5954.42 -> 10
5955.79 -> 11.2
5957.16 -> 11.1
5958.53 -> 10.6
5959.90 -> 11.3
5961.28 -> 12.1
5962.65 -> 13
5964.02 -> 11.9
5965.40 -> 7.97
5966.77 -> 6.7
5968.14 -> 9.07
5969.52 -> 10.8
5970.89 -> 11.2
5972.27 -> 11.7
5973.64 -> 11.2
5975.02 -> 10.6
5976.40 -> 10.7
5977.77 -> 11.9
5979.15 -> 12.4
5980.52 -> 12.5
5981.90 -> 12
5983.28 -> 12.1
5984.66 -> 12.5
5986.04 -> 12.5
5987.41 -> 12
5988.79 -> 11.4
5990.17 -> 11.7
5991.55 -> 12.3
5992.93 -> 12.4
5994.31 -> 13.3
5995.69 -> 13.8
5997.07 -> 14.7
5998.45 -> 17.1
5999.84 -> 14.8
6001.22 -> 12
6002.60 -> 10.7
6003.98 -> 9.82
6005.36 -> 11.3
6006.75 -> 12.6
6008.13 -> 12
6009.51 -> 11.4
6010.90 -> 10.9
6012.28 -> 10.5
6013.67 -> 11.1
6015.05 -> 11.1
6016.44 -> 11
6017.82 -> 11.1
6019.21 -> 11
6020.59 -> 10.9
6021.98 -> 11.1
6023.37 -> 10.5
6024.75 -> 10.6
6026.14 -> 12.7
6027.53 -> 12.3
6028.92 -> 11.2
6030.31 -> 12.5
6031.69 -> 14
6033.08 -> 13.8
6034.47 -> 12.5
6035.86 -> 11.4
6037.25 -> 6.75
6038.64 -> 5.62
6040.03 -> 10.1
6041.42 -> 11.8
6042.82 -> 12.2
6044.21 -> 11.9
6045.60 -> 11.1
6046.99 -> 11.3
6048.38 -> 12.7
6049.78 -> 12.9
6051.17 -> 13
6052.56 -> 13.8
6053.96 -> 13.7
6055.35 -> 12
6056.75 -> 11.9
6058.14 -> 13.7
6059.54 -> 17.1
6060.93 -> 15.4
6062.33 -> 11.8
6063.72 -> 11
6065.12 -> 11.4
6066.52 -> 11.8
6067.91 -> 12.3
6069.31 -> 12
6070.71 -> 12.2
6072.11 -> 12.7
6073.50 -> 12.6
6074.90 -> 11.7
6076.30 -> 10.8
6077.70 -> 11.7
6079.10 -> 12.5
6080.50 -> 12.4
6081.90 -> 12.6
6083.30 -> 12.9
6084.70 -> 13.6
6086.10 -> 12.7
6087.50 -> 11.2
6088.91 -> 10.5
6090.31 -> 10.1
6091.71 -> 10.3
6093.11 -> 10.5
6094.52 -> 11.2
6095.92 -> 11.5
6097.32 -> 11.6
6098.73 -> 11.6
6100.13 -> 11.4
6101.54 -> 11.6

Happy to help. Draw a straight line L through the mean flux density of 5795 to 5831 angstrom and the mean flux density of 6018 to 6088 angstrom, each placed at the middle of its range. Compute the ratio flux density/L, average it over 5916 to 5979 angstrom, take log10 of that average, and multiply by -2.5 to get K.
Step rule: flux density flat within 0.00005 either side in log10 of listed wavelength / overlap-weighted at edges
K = 0.10 mag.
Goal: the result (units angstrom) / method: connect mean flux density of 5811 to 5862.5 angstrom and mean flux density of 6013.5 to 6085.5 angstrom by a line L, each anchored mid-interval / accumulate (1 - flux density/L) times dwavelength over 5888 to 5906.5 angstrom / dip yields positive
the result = 3.99 angstrom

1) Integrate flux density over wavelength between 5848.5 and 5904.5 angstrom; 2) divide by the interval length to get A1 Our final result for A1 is 11.1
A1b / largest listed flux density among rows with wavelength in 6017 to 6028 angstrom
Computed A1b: 12.7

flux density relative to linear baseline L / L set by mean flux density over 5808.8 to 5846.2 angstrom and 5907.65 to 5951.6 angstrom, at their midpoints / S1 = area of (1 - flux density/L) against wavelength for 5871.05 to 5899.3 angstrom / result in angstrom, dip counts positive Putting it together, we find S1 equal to 3.2 angstrom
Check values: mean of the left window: 12.3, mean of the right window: 11.4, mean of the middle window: 10.4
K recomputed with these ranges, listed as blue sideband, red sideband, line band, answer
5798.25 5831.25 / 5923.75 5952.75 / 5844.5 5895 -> 0.05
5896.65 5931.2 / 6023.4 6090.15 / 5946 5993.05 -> 0.06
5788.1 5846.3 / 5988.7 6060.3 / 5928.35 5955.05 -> 0.11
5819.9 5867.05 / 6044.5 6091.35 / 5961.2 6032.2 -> 0.05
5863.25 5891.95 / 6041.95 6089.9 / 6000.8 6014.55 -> 0.07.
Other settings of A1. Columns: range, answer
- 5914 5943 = 11.5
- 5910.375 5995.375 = 11.3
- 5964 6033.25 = 11.7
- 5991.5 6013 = 12.5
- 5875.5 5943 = 11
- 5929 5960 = 10.9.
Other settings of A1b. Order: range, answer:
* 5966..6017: 17.1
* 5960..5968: 13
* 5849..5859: 13.1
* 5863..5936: 13.5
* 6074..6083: 12.6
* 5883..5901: 11.5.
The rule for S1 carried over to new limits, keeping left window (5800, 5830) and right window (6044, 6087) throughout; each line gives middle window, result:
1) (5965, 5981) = 2.39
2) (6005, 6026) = 2.21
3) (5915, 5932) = 0.85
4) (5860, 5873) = 0.54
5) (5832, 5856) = 0.68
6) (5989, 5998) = -0.42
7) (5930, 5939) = 0.68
